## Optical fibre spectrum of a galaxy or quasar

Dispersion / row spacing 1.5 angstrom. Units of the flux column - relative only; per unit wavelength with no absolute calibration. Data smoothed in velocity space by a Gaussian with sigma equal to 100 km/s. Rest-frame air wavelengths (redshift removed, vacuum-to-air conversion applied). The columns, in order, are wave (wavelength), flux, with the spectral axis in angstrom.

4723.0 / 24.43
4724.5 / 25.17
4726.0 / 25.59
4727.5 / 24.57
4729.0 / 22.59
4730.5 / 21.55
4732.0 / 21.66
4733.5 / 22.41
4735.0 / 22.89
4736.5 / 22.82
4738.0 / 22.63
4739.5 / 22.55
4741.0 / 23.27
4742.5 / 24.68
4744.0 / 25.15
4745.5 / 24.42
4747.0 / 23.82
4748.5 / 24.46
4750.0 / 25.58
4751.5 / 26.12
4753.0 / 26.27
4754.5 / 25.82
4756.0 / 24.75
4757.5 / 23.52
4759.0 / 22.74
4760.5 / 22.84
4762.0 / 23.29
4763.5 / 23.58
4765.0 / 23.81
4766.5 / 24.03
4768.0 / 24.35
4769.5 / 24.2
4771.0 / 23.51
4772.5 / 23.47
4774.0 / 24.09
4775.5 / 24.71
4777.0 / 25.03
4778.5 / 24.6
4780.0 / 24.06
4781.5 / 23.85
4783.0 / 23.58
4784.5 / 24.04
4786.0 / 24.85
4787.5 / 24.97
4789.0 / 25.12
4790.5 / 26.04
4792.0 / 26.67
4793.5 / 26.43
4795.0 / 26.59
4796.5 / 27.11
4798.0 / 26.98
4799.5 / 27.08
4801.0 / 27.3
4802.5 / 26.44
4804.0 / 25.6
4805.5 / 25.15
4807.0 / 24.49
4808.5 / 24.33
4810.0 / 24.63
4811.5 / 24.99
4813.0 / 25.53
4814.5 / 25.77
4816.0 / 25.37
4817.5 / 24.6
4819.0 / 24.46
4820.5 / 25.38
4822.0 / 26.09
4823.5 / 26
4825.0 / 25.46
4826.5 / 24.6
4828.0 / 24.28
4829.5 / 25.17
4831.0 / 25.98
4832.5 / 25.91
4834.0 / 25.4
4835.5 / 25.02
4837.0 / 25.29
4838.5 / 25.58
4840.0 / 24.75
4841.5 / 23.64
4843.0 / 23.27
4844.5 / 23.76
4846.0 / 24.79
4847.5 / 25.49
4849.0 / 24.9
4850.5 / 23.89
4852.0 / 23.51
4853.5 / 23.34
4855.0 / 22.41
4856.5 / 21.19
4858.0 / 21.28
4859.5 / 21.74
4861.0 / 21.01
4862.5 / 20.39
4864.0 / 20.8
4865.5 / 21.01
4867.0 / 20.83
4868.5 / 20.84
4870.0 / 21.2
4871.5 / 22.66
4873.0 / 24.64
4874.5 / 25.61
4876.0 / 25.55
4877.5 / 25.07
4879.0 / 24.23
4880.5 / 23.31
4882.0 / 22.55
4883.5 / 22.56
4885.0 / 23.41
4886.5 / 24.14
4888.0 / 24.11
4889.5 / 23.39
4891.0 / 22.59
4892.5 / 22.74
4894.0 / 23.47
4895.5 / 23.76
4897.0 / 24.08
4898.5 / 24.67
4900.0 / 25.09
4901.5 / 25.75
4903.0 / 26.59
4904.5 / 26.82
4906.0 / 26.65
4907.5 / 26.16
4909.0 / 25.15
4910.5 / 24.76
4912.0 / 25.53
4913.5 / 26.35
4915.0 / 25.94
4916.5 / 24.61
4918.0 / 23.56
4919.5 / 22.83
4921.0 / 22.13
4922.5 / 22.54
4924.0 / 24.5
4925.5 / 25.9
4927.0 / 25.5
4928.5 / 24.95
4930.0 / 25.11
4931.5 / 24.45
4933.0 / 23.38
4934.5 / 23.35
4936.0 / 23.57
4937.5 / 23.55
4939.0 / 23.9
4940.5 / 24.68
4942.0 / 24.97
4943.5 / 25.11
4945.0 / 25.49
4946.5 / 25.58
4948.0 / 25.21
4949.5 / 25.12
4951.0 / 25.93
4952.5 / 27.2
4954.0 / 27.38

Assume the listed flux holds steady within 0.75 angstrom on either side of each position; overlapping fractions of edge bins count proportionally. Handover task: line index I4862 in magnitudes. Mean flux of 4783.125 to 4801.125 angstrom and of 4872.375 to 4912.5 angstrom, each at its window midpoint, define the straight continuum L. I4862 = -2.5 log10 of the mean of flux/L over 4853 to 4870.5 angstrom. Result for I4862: 0.17 mag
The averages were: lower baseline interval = 26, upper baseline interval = 24.5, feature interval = 21.3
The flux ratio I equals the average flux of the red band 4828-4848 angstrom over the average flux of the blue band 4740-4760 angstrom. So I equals 1.01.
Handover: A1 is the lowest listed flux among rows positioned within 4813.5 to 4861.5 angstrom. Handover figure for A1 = 21.01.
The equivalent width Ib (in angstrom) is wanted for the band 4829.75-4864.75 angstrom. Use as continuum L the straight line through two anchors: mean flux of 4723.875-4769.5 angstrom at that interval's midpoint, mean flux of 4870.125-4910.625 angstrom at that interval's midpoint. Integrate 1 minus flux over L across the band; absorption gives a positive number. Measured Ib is 0.8 angstrom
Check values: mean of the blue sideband 23.9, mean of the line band 23.6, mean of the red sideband 24.4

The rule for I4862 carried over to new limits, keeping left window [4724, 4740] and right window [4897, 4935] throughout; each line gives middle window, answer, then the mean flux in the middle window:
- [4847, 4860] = 0.056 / 23.1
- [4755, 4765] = -0.007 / 23.5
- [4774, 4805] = -0.082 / 25.5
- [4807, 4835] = -0.054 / 25.2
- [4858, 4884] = 0.088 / 22.6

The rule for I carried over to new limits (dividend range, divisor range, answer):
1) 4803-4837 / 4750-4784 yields 1.04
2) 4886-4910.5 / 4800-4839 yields 0.97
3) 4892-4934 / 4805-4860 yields 1.01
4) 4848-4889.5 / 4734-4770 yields 0.95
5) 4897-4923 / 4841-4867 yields 1.10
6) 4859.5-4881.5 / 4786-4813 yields 0.88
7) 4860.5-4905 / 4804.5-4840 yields 0.93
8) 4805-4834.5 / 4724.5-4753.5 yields 1.06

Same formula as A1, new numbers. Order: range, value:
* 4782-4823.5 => 23.58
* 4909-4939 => 22.13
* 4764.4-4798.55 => 23.47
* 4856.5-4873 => 20.39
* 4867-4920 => 20.83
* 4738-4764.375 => 22.55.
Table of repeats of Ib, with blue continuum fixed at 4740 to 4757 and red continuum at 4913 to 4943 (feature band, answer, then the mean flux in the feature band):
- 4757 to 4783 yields 1.0 angstrom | 23.9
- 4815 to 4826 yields -0.3 angstrom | 25.3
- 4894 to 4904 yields -0.2 angstrom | 24.9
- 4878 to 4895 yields 0.7 angstrom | 23.4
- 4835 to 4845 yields 0.0 angstrom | 24.5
